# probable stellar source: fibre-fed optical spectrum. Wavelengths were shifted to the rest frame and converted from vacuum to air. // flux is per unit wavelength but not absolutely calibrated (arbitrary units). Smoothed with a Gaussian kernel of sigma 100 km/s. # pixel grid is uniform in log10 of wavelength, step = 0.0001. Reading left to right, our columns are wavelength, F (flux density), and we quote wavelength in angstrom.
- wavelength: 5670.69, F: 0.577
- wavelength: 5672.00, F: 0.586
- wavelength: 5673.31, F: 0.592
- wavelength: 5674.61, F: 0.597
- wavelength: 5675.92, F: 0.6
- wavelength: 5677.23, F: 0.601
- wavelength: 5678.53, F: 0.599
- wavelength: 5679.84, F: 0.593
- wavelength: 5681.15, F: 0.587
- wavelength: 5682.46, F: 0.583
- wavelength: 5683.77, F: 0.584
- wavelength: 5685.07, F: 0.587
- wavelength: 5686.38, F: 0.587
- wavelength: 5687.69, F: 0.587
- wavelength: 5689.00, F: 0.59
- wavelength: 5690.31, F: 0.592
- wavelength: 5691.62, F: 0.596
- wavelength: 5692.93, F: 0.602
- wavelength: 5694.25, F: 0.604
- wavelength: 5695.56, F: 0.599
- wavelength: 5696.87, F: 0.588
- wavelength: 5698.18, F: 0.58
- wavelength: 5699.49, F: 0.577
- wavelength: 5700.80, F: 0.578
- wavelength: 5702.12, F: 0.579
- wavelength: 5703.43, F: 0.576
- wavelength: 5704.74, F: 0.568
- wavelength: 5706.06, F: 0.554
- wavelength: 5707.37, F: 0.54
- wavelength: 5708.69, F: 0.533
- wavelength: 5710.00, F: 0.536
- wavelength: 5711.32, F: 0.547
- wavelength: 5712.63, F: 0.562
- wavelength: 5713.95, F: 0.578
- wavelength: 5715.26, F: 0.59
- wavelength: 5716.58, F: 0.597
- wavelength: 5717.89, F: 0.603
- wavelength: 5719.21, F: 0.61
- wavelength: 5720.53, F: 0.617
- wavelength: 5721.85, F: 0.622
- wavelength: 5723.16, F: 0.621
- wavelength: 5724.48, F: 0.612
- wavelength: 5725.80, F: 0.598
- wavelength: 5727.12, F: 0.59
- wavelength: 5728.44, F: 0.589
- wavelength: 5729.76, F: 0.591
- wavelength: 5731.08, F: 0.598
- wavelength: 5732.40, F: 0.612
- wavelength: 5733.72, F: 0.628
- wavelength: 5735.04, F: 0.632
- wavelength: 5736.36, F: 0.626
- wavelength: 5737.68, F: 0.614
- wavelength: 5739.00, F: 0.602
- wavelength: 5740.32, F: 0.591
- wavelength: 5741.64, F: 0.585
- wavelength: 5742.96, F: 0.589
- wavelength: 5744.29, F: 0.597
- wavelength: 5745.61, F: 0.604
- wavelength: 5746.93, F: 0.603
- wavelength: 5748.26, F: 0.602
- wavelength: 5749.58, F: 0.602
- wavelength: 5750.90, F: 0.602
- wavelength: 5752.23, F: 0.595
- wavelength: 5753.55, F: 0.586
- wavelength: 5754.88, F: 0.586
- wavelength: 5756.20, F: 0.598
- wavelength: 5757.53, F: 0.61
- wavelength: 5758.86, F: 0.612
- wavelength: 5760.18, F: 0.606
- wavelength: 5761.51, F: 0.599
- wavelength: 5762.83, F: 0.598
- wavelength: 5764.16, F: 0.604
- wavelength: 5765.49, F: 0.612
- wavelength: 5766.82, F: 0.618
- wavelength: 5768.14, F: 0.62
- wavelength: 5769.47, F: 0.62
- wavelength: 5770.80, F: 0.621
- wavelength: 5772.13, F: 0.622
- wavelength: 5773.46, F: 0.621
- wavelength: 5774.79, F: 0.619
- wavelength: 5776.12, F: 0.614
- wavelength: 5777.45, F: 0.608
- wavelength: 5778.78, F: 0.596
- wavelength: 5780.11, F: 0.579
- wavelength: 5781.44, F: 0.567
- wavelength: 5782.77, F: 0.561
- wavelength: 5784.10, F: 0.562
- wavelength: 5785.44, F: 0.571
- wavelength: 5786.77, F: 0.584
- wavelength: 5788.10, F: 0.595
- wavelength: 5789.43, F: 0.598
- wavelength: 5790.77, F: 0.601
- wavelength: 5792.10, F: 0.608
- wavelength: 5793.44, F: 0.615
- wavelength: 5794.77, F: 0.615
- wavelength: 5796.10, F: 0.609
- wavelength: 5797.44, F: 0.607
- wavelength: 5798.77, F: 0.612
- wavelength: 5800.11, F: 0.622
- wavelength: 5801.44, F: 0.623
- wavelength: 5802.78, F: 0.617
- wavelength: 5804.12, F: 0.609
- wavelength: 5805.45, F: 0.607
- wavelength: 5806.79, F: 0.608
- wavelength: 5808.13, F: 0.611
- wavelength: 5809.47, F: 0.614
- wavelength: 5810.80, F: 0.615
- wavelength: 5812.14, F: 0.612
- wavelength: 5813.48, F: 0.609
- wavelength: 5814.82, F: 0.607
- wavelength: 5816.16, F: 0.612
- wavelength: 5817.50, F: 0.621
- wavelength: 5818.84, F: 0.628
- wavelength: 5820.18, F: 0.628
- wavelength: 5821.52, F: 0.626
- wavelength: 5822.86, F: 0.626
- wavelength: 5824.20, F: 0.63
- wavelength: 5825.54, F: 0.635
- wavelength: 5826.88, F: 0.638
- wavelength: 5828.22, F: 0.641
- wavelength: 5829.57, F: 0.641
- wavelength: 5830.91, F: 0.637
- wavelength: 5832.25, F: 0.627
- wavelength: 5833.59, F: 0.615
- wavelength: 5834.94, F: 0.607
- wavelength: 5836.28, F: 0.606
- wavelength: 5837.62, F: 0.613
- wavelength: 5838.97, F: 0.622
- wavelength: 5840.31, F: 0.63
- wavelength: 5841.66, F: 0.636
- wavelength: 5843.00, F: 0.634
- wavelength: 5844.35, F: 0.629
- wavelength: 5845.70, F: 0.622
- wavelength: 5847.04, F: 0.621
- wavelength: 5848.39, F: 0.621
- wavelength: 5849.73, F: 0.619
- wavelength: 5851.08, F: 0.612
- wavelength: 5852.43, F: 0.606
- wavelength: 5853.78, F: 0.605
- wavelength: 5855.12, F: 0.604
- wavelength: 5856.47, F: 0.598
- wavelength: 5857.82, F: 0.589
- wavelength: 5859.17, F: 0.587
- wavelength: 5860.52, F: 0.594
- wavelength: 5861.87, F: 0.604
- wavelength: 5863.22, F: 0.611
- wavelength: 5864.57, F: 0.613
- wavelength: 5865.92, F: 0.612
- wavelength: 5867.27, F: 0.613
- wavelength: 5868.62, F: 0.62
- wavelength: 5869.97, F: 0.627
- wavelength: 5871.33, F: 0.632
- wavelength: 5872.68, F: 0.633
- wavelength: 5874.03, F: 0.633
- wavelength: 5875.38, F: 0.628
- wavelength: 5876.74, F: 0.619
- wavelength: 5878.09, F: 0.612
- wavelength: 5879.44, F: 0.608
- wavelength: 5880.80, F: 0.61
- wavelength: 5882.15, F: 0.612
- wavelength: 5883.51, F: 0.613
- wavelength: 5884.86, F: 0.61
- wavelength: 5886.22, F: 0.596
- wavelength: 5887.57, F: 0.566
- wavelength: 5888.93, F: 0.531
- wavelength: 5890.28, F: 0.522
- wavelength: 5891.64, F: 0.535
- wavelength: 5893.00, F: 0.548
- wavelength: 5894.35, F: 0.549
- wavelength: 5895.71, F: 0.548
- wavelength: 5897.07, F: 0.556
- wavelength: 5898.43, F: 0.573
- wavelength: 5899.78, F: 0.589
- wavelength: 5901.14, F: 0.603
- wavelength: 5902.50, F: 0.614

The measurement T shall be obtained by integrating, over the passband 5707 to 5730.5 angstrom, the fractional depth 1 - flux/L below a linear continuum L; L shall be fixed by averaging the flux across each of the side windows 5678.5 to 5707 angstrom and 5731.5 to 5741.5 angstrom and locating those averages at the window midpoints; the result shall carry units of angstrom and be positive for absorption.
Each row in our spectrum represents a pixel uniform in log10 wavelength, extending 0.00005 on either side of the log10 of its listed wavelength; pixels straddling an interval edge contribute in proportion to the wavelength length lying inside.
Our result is 0.63 angstrom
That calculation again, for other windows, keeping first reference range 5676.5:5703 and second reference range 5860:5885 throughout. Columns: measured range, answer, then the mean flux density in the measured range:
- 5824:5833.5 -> -0.38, 0.635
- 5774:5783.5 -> 0.16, 0.592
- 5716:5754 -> -0.51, 0.604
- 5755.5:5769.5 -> -0.19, 0.608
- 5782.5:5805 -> 0.13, 0.601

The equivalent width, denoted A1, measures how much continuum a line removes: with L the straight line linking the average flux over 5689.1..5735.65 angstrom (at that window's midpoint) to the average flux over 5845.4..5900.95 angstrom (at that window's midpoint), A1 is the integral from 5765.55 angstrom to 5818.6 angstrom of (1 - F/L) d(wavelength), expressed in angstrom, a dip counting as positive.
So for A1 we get -1.2 angstrom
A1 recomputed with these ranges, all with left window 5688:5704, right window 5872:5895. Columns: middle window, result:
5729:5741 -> -0.44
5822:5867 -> -2.14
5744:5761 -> -0.33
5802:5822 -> -0.87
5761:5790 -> -0.52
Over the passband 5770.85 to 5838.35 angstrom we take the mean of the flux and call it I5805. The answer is 0.611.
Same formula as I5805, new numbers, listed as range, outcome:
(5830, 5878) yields 0.617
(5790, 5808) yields 0.611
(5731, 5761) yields 0.604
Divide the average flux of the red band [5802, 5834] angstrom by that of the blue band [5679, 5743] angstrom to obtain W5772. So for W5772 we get 1.05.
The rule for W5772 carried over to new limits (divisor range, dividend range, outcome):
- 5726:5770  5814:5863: 1.02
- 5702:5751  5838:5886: 1.04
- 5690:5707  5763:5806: 1.04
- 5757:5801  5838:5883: 1.02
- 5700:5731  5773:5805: 1.03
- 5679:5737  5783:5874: 1.04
